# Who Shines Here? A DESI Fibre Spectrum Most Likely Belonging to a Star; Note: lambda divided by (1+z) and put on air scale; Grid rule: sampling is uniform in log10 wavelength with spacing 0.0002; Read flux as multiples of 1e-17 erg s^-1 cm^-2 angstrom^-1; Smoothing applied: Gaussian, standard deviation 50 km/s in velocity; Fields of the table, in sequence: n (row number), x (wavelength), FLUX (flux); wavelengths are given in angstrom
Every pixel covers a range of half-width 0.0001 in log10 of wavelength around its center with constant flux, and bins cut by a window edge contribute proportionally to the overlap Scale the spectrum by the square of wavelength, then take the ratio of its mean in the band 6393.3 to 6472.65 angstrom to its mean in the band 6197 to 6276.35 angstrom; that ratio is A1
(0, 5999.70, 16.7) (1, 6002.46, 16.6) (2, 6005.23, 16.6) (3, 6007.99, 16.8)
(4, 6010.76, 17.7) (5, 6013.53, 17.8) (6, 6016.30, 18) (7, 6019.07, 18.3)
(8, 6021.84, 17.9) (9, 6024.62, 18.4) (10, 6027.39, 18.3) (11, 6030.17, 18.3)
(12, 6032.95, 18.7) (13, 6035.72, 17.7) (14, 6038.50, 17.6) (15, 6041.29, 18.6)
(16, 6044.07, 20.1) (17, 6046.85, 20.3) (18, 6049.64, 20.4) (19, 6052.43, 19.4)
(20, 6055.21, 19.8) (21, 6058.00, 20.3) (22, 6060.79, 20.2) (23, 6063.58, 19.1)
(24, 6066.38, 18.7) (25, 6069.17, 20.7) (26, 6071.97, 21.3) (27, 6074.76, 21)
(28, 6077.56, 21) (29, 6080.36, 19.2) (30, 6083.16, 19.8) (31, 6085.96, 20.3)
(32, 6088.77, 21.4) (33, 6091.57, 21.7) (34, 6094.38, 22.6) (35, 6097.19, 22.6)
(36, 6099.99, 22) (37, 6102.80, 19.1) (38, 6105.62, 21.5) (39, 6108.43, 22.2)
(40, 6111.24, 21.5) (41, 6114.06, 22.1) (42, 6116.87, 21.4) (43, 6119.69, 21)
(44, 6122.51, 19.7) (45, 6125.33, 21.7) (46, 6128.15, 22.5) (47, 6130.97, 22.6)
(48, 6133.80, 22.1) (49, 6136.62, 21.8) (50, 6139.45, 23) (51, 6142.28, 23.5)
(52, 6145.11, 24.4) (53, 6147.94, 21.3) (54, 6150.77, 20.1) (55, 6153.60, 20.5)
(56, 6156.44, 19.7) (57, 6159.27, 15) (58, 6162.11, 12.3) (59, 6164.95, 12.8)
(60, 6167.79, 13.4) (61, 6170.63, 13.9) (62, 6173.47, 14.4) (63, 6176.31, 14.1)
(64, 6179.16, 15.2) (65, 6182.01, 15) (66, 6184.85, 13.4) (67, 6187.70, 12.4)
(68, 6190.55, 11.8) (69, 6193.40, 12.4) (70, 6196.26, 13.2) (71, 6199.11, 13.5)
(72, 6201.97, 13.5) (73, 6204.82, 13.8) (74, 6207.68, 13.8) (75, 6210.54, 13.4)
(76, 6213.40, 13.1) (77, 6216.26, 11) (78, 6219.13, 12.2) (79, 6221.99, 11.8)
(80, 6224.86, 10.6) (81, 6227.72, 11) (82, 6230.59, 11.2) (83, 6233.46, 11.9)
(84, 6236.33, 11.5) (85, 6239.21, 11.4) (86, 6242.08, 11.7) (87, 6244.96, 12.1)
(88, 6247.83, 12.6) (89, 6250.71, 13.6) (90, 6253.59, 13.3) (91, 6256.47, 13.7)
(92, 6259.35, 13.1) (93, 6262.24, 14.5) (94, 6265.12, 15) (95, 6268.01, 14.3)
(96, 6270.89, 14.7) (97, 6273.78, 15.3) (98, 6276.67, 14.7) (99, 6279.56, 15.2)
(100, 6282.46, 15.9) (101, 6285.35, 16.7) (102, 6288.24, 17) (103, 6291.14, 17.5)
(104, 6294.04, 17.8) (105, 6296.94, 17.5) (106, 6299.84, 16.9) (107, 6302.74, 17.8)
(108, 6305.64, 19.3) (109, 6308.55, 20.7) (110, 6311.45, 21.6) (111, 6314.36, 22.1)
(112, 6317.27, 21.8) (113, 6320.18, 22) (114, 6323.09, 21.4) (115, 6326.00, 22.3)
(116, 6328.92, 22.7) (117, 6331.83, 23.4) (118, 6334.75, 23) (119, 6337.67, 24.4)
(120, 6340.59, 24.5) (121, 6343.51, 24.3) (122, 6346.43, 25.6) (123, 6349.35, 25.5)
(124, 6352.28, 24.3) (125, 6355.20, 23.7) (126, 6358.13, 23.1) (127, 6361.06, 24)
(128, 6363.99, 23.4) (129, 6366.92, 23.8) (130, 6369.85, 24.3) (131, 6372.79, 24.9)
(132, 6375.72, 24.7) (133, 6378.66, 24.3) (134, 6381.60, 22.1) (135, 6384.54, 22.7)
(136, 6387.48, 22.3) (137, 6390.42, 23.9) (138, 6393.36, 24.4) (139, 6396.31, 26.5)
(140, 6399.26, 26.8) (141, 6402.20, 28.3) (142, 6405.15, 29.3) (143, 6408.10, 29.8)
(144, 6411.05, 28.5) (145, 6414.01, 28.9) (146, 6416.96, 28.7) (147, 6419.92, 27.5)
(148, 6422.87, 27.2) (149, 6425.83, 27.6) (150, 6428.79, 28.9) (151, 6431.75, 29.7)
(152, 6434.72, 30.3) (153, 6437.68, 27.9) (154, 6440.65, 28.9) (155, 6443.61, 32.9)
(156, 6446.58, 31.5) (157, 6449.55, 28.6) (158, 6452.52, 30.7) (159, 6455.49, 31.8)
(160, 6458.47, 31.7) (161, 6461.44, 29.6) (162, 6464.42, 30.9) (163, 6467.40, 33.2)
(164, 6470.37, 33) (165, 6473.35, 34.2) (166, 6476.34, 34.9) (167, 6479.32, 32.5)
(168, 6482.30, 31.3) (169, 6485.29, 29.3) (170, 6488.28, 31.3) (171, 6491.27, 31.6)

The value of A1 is 2.4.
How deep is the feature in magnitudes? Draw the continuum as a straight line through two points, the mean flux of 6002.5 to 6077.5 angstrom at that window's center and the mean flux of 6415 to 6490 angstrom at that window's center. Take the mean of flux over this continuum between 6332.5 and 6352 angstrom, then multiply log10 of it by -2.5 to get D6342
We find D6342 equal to 0.12 mag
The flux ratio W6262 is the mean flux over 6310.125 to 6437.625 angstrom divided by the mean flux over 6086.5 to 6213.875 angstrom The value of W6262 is 1.39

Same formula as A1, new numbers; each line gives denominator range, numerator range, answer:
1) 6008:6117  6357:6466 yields 1.54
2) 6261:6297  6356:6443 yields 1.73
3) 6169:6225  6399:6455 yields 2.38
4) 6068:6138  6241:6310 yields 0.77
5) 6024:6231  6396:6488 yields 1.86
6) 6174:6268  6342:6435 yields 2.12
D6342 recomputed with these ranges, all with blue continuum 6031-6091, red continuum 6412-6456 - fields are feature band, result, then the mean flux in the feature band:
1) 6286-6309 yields 0.40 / 17.9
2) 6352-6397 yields 0.17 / 23.8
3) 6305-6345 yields 0.18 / 22.5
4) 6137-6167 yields 0.15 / 19.2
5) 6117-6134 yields 0.00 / 21.5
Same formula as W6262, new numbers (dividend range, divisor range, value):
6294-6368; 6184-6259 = 1.79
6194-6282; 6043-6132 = 0.63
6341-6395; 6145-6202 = 1.58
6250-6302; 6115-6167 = 0.76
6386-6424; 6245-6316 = 1.67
